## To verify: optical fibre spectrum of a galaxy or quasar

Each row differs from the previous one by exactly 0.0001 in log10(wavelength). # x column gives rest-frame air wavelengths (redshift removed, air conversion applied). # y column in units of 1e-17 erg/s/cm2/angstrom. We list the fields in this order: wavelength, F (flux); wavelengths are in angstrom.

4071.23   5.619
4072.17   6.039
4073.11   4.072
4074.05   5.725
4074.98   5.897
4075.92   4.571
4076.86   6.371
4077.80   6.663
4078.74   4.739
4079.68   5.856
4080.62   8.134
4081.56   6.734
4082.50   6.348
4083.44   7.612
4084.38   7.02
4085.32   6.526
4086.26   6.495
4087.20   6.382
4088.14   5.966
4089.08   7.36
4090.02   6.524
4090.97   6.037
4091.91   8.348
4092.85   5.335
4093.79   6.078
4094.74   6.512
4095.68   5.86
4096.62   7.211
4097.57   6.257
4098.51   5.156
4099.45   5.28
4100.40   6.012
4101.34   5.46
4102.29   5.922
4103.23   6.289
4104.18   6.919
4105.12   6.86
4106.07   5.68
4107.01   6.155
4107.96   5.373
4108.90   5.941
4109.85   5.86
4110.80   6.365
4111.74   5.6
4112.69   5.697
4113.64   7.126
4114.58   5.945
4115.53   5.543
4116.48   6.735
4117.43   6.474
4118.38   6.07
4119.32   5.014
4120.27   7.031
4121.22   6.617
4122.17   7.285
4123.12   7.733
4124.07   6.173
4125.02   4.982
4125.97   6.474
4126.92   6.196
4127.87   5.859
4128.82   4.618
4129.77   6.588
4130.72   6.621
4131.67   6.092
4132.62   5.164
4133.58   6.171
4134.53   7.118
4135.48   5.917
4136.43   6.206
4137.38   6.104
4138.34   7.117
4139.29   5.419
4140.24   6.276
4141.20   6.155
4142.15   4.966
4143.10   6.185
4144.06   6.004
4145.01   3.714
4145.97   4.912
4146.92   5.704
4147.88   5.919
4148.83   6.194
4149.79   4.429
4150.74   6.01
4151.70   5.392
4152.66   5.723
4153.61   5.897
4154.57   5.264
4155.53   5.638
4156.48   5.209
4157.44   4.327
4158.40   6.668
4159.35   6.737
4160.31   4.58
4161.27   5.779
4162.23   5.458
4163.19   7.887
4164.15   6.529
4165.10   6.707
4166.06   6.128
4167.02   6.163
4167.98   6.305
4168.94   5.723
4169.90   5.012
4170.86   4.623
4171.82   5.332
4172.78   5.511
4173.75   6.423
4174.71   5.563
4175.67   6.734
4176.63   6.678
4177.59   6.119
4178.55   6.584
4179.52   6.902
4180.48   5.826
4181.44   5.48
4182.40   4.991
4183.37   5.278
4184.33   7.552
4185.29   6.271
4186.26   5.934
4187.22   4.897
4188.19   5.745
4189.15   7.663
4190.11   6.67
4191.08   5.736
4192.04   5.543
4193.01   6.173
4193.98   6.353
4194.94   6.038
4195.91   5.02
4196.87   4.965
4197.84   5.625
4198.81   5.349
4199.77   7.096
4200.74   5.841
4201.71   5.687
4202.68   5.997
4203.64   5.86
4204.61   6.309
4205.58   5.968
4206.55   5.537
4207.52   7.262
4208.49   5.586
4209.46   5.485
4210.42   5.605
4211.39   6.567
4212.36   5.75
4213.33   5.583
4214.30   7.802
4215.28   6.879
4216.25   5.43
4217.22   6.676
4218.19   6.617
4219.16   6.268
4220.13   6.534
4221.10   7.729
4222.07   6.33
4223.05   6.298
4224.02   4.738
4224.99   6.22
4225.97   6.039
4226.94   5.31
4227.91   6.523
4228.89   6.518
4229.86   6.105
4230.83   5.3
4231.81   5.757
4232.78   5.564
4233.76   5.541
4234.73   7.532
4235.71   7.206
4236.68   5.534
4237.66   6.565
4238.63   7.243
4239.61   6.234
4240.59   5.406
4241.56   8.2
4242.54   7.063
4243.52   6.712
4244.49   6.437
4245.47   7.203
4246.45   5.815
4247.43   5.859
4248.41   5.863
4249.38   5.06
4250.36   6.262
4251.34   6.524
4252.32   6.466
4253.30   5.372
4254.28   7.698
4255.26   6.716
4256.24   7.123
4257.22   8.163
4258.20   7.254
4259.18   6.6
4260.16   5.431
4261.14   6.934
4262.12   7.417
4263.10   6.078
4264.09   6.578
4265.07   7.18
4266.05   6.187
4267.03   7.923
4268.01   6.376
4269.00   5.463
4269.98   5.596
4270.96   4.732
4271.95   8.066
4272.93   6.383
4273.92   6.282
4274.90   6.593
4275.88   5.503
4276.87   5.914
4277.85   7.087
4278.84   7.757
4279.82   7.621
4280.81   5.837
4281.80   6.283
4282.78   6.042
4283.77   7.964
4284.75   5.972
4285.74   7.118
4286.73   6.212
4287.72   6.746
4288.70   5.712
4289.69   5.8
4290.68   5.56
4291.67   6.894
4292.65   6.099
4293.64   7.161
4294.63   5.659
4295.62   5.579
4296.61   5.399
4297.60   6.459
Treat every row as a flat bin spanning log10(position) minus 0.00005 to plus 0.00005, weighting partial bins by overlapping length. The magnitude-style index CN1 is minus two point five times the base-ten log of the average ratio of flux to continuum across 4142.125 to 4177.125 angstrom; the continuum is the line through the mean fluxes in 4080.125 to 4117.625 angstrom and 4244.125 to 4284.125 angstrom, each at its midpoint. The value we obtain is 0.12 mag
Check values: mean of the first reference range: 6.33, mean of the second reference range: 6.52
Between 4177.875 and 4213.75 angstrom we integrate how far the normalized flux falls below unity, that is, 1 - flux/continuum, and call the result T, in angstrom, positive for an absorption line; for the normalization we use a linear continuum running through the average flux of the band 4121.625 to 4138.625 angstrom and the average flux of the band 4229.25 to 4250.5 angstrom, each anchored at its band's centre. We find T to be 1.7 angstrom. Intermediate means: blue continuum 6.24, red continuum 6.3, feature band 5.97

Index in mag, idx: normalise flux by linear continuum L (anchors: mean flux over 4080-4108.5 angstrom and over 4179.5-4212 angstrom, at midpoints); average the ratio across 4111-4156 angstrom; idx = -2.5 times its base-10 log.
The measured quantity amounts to 0.05 mag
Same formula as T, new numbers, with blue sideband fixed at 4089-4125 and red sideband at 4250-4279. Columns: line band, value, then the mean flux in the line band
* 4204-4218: 0.6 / 6.18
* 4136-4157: 2.2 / 5.65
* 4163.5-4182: 1.0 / 6.03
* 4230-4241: 0.6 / 6.17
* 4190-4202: 1.1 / 5.83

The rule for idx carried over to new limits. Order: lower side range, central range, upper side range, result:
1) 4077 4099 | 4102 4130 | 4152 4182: 0.019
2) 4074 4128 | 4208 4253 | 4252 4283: 0.044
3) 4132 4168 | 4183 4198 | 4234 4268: 0.031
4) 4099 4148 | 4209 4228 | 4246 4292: 0.017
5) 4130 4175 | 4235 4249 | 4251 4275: -0.013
